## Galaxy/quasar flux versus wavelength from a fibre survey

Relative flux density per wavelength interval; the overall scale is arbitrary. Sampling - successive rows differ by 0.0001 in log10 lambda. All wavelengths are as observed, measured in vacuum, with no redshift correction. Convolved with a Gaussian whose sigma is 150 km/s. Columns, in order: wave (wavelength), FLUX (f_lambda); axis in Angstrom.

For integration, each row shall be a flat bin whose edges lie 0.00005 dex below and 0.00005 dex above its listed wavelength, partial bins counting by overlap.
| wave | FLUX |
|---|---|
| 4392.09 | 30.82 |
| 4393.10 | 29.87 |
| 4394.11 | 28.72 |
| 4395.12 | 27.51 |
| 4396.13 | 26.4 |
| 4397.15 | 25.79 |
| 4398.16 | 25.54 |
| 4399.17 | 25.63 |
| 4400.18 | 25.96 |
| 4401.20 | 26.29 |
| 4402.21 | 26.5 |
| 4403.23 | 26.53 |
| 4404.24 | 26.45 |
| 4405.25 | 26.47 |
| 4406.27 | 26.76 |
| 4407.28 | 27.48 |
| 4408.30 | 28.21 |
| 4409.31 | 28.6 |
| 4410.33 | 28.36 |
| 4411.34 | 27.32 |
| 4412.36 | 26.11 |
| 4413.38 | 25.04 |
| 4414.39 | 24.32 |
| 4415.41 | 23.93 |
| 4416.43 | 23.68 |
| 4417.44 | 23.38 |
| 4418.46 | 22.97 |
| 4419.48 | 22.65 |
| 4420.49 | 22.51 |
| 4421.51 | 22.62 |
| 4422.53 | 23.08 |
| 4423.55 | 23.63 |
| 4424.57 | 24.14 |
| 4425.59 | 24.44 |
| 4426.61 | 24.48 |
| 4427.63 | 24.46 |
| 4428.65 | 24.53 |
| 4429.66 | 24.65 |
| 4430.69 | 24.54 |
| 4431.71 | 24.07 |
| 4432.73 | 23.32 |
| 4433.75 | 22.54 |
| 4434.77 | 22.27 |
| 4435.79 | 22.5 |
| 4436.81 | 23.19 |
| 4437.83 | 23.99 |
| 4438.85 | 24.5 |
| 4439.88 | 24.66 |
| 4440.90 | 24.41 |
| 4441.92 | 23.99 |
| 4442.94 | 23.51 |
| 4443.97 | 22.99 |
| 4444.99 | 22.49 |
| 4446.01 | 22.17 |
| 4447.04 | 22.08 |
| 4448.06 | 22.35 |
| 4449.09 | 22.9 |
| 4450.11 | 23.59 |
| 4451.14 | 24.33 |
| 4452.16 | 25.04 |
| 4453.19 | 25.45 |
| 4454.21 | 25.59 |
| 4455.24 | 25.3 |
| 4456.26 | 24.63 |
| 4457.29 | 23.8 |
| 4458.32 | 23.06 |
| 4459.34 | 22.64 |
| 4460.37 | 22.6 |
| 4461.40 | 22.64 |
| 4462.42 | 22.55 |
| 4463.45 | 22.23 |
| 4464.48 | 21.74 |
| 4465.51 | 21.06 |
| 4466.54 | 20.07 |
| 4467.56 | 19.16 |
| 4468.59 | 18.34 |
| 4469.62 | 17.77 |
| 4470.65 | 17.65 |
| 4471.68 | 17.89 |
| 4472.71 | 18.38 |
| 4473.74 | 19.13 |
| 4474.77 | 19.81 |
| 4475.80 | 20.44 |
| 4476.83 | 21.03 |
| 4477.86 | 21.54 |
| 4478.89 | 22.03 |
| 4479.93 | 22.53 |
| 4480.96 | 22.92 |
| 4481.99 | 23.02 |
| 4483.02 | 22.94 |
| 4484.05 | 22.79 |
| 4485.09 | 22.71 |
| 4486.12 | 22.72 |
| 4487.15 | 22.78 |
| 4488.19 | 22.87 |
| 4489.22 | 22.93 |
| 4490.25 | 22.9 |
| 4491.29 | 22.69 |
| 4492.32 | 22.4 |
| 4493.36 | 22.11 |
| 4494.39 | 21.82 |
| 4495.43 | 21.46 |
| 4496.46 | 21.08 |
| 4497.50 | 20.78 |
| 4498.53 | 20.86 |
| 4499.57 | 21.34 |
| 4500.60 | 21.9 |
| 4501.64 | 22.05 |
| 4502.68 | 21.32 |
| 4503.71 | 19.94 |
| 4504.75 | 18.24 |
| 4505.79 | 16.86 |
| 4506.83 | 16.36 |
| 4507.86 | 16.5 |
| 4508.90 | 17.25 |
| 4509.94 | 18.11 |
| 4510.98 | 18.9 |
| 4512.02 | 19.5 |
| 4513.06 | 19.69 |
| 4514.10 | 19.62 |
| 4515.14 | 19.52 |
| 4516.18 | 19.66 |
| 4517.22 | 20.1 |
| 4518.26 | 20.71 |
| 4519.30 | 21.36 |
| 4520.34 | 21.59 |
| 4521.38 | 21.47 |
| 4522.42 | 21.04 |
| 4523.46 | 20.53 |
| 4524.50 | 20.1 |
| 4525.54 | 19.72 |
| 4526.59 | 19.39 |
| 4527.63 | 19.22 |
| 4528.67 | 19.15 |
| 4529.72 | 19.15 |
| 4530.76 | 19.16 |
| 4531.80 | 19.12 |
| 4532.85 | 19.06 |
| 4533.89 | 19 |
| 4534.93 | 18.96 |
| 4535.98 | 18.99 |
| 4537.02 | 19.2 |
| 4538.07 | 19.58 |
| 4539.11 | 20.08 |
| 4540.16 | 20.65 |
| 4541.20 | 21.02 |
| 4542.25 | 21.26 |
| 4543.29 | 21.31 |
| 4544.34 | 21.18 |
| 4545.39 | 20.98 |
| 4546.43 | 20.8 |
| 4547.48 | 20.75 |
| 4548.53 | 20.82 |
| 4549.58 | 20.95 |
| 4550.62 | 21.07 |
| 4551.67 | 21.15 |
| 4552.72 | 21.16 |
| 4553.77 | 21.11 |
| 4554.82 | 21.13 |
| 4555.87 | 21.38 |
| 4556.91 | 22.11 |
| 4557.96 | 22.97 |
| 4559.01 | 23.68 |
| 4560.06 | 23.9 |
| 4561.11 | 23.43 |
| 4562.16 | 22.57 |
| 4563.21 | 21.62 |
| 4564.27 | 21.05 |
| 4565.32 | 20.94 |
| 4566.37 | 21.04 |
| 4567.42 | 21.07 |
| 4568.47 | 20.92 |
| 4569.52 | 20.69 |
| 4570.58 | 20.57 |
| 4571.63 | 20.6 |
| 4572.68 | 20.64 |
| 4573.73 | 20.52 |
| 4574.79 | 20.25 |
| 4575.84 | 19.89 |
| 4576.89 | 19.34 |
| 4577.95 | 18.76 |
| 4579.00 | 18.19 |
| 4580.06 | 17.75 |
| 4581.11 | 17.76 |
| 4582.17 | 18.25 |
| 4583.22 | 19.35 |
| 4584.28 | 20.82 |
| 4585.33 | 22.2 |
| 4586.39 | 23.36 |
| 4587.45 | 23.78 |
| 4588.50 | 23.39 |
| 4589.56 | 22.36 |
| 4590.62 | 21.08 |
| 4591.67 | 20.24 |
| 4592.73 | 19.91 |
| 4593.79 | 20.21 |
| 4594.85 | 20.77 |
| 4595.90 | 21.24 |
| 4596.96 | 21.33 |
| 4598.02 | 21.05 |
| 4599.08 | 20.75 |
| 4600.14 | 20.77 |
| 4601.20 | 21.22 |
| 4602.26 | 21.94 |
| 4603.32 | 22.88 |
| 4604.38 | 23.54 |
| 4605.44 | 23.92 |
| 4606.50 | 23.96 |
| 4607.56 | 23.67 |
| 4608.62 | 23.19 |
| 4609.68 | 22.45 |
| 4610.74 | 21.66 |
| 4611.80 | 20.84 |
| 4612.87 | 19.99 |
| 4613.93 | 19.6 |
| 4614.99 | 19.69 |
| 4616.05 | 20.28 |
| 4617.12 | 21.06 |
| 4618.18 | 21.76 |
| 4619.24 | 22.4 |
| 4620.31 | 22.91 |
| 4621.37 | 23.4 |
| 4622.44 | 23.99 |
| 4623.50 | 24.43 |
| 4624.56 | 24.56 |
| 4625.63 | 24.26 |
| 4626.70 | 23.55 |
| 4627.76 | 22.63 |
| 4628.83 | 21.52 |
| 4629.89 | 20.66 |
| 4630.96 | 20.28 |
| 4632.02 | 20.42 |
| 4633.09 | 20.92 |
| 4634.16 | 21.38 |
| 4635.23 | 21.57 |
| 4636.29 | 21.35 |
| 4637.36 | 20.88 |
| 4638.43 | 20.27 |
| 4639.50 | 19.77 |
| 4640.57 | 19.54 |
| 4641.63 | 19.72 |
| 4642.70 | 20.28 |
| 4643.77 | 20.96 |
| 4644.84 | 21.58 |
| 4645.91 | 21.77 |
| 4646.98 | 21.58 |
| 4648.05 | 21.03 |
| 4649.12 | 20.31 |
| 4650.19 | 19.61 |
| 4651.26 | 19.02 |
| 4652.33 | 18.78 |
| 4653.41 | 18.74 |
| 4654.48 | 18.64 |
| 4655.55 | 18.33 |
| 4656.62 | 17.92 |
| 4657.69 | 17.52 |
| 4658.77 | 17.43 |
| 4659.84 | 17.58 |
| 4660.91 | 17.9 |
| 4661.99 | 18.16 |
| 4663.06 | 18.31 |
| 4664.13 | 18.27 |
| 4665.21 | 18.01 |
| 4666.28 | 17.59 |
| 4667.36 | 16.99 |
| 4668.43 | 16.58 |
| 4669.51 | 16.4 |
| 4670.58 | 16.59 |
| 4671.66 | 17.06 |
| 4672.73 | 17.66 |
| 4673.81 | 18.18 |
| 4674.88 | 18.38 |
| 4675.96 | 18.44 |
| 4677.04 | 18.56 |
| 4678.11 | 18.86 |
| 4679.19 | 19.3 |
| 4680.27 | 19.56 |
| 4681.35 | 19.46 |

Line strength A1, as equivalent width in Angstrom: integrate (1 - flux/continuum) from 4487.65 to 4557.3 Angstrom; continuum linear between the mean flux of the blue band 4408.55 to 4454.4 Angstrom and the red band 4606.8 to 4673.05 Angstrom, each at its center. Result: 6.3 Angstrom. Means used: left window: 24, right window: 20.3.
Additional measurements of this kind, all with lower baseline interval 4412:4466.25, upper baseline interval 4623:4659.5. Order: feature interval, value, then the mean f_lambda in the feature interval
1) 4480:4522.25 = 3.3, 20.9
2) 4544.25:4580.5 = 1.3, 21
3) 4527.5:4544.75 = 1.8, 19.8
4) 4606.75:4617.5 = -0.1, 21.3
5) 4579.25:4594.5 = 0.5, 20.7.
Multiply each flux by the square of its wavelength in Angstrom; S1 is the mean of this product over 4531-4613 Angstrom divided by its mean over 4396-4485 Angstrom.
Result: 0.95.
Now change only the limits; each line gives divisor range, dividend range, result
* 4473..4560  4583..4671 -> 1.05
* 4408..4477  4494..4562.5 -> 0.92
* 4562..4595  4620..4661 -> 1.03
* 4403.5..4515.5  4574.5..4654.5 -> 1.01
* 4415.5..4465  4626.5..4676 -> 0.90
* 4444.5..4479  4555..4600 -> 1.01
